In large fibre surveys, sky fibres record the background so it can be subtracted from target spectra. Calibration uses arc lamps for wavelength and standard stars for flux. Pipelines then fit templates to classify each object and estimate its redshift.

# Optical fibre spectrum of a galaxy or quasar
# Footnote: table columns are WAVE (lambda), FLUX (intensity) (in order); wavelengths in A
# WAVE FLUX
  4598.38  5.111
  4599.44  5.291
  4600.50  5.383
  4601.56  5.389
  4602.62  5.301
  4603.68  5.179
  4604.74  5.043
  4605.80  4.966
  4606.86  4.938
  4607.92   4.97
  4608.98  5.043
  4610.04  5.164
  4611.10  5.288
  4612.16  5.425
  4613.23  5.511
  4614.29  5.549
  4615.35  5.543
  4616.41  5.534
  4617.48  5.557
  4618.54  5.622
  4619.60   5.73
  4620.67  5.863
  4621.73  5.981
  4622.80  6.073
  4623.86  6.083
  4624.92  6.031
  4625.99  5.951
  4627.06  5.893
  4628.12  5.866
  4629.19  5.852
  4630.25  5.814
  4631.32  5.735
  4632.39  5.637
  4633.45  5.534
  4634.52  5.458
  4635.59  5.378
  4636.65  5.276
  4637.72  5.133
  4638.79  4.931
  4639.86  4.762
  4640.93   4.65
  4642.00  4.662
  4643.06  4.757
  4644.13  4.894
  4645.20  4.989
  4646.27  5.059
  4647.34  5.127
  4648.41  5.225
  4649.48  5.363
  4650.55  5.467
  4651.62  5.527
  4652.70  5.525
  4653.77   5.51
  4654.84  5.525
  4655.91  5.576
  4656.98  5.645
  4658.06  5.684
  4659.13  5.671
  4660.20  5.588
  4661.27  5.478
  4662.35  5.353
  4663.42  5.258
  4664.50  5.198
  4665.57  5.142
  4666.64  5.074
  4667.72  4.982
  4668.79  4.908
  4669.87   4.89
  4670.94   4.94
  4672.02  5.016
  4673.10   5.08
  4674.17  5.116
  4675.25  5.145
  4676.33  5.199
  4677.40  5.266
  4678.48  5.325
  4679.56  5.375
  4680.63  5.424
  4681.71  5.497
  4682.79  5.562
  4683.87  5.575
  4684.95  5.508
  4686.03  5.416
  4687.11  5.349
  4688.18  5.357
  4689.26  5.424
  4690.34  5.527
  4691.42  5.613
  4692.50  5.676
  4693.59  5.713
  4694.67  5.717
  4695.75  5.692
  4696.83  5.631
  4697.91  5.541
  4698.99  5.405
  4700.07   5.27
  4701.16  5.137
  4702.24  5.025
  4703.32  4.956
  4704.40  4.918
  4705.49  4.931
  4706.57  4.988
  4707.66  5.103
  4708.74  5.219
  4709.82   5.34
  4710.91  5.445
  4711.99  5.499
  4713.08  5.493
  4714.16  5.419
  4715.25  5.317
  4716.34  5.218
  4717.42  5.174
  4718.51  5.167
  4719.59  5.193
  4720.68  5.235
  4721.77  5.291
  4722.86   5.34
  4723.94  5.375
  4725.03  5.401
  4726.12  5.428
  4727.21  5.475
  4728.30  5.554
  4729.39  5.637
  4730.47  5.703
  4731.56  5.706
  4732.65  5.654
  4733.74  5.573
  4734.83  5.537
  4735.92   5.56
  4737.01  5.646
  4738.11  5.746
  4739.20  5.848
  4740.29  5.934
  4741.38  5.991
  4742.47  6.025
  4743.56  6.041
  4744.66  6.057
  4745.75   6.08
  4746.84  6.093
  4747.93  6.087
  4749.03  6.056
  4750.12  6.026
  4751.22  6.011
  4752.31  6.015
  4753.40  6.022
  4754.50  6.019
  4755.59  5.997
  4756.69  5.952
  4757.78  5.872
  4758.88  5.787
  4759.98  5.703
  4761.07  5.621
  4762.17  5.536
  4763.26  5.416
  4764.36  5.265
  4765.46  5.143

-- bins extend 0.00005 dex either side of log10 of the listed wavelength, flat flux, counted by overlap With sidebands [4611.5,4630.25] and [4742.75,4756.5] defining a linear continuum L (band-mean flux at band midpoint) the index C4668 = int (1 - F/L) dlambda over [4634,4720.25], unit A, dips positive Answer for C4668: 8.8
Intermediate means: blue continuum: 5.77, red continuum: 6.04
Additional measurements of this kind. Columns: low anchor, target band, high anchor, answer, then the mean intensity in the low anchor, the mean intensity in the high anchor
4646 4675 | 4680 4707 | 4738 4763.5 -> 0.6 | 5.29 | 5.92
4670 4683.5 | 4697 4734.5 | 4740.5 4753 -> 2.3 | 5.24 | 6.04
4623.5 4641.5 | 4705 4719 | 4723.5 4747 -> 1.0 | 5.52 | 5.73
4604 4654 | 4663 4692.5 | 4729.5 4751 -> 1.7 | 5.4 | 5.86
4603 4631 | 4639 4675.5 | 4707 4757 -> 2.5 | 5.56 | 5.64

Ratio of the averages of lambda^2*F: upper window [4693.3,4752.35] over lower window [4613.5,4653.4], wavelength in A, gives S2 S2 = 1.1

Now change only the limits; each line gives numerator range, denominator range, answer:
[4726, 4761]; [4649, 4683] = 1.14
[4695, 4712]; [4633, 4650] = 1.06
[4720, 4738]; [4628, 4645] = 1.09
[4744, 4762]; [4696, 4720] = 1.15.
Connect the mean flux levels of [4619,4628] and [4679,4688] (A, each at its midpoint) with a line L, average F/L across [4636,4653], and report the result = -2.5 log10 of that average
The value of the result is 0.139 mag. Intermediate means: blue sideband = 5.94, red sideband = 5.46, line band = 5.08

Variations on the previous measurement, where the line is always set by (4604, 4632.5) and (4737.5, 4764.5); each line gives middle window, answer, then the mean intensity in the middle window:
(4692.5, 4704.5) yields 0.07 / 5.39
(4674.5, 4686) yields 0.07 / 5.38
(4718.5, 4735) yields 0.07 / 5.46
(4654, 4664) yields 0.03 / 5.53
